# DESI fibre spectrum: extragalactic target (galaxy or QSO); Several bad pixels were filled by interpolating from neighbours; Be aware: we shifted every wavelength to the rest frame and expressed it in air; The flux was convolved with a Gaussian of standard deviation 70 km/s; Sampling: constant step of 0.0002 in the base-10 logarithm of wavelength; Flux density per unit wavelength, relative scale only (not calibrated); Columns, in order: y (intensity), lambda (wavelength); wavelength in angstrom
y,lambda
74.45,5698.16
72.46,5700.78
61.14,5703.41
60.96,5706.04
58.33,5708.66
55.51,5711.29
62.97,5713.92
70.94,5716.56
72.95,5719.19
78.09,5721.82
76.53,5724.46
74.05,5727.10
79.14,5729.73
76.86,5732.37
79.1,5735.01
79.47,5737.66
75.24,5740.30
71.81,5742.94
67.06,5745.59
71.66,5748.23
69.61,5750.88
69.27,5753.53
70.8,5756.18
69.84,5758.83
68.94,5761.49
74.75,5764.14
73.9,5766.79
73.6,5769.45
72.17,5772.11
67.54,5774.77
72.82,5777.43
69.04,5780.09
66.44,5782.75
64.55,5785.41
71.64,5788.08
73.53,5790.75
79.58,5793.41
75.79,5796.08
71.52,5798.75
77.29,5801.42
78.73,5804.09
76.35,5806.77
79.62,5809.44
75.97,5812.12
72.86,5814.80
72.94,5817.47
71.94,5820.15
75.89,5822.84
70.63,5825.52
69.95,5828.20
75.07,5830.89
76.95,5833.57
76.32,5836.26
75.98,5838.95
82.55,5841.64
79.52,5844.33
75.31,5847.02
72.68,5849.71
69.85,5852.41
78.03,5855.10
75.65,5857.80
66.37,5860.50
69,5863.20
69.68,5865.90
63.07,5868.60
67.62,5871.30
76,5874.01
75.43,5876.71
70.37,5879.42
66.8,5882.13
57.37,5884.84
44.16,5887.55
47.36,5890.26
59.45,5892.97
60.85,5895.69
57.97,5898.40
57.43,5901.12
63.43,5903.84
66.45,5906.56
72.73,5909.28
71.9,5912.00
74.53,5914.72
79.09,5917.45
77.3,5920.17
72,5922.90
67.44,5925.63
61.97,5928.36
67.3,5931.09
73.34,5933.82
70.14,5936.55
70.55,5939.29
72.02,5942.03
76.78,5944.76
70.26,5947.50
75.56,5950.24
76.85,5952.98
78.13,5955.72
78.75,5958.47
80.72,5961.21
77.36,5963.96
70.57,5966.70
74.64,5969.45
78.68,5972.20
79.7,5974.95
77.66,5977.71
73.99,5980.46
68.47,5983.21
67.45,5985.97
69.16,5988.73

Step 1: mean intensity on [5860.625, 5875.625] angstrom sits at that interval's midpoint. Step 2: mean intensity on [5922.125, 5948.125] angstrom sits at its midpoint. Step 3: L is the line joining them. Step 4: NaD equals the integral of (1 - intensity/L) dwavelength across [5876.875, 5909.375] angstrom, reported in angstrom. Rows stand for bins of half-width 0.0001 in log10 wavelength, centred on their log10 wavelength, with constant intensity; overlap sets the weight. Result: 4.2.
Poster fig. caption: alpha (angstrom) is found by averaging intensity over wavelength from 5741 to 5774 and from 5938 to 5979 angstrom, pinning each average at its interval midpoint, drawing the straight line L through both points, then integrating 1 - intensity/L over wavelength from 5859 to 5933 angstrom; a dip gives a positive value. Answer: 8.2 angstrom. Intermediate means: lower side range 71.1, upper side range 75.9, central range 66.1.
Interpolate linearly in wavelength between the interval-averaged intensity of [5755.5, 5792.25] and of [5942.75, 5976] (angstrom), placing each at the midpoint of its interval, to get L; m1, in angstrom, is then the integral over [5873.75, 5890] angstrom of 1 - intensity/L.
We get 2.4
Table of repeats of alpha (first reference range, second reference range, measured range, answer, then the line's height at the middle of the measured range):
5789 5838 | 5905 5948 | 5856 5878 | 0.9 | 73.3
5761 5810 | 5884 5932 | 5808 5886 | -4.6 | 68.7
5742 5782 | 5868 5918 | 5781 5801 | -0.8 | 69.4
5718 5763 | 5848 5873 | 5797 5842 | -2.3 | 71.5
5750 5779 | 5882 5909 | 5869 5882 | -2.3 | 60.3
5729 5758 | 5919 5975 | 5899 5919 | 1.3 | 73.6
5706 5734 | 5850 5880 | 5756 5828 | -2.3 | 70.6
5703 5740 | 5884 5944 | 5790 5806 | -1.7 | 68.8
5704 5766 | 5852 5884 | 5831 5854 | -1.8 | 70.6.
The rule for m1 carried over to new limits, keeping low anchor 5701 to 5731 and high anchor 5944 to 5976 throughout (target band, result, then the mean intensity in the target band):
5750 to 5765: -0.1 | 70.4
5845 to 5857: -0.2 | 74.4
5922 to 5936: 1.3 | 68.4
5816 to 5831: -0.1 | 72.5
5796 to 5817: -1.3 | 75.9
